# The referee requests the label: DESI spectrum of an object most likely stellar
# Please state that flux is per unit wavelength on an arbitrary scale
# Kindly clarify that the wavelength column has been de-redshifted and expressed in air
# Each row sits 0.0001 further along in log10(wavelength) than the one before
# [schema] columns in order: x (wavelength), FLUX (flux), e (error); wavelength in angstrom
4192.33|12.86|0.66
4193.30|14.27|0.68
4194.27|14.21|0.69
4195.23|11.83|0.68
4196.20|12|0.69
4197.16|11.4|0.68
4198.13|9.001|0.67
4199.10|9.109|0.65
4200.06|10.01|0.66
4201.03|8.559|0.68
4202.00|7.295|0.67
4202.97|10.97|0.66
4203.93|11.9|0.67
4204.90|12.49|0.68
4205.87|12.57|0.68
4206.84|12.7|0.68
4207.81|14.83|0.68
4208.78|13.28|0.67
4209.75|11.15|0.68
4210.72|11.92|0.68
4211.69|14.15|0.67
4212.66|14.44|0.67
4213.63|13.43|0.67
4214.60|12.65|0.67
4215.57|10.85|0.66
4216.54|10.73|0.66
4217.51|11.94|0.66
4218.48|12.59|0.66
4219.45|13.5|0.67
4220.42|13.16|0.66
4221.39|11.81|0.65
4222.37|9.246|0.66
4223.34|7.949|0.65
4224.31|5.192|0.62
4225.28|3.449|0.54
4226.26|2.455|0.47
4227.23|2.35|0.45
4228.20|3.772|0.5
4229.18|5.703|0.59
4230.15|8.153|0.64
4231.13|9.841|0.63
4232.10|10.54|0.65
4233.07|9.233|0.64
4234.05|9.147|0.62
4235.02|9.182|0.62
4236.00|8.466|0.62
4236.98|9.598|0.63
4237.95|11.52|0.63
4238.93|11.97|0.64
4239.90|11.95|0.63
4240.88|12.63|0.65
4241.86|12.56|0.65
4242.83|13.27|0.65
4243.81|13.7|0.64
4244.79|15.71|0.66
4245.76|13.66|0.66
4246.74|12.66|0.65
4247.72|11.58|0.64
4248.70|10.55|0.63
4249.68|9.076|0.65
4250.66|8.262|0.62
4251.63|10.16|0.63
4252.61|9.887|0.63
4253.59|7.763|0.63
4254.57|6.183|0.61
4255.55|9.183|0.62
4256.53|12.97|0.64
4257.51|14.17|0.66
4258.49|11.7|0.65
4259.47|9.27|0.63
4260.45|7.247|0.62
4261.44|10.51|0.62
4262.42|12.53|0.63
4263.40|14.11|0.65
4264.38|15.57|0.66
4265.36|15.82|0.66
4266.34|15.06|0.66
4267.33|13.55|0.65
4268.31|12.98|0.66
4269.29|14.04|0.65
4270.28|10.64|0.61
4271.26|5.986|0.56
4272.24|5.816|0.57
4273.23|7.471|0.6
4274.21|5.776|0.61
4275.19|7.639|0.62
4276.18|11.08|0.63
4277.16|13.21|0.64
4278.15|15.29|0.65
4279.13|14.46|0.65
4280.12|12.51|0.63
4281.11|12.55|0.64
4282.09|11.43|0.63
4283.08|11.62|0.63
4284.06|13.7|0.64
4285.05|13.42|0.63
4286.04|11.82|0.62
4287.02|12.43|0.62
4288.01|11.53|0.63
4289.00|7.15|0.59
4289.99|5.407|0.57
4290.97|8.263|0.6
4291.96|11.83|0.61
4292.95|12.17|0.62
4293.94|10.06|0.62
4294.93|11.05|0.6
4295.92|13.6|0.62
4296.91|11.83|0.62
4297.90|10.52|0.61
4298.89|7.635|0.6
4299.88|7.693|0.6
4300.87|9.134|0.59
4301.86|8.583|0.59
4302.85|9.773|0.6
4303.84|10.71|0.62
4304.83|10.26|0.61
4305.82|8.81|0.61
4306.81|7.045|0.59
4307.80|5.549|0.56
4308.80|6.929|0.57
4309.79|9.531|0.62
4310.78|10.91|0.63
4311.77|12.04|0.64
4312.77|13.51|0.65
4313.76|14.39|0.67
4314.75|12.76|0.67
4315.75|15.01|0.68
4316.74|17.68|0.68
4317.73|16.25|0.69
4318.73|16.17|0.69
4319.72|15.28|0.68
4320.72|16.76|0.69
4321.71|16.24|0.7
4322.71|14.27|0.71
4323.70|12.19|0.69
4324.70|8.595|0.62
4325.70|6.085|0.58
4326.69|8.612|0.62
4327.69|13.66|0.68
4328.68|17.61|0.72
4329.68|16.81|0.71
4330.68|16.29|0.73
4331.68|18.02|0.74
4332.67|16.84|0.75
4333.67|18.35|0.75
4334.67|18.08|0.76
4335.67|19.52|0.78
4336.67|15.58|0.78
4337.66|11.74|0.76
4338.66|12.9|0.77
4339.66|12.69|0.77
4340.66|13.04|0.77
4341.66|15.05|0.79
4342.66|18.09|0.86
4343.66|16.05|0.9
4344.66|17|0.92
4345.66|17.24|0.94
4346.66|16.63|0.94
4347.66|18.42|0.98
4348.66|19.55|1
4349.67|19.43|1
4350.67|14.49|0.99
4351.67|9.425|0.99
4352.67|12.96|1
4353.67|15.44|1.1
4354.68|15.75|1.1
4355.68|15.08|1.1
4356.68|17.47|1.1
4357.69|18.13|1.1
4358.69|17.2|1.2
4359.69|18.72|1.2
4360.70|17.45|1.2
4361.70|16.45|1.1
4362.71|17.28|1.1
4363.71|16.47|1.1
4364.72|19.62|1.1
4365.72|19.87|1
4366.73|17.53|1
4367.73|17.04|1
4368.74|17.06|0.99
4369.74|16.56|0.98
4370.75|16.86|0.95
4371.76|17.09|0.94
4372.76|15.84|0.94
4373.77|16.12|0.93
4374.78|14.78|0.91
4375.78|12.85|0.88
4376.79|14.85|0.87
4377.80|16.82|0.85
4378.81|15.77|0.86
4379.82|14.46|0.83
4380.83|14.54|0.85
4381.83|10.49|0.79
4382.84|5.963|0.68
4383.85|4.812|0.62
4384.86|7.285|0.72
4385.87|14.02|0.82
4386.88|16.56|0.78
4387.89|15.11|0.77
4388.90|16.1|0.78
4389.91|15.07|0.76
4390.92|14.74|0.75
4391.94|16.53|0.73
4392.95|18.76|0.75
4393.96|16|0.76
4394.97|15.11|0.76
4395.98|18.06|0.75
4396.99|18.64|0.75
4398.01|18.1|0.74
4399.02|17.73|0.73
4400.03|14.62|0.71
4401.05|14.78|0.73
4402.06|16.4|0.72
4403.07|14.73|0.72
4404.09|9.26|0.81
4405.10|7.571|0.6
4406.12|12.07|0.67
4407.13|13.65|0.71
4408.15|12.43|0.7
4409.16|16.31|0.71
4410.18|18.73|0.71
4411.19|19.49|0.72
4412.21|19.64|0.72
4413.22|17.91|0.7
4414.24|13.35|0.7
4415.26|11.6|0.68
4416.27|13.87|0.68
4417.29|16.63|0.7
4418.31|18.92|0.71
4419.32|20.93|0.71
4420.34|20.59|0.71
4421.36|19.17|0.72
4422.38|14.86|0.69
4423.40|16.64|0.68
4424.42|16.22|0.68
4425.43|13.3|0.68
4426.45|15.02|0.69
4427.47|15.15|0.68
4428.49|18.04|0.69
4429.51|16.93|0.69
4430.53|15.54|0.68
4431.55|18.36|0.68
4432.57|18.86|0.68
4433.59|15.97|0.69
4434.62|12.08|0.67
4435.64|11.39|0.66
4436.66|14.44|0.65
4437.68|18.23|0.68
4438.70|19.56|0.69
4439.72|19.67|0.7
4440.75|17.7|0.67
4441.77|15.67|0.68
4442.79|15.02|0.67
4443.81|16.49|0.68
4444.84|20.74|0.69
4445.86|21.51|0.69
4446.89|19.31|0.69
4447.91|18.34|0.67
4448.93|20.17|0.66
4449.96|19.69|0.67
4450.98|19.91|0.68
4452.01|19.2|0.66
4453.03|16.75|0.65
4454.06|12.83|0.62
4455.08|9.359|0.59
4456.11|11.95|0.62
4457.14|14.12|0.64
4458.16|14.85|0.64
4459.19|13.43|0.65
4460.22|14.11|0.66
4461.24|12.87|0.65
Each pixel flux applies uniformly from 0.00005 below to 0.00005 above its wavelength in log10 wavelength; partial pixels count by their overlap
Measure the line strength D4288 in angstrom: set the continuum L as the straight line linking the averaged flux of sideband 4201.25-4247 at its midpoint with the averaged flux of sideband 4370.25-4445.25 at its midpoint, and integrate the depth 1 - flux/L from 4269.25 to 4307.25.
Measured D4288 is 6.2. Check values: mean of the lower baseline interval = 10.7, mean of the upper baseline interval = 15.5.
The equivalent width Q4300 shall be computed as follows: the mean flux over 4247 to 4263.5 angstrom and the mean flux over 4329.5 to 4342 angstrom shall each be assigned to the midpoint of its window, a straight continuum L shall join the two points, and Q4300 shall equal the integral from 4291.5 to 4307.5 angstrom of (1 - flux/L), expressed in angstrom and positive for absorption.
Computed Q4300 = 3.9 angstrom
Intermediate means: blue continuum 10.2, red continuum 15.7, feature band 9.98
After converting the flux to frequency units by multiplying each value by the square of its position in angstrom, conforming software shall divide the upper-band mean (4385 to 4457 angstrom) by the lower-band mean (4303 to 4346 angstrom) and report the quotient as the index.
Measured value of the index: 1.2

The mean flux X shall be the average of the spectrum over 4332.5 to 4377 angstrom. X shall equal 16.3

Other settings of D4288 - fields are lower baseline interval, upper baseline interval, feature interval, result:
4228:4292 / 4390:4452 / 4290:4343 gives 1.36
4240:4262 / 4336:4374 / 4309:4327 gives 1.70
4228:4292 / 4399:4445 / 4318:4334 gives -1.87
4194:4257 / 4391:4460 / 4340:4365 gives -4.06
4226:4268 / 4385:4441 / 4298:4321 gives 2.39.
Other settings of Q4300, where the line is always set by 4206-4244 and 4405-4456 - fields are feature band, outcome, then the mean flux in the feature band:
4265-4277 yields 1.3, 10.5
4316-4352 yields -4.4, 15.3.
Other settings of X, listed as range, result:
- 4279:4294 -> 11.2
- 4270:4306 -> 10.4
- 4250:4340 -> 11.8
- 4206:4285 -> 10.9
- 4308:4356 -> 14.6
